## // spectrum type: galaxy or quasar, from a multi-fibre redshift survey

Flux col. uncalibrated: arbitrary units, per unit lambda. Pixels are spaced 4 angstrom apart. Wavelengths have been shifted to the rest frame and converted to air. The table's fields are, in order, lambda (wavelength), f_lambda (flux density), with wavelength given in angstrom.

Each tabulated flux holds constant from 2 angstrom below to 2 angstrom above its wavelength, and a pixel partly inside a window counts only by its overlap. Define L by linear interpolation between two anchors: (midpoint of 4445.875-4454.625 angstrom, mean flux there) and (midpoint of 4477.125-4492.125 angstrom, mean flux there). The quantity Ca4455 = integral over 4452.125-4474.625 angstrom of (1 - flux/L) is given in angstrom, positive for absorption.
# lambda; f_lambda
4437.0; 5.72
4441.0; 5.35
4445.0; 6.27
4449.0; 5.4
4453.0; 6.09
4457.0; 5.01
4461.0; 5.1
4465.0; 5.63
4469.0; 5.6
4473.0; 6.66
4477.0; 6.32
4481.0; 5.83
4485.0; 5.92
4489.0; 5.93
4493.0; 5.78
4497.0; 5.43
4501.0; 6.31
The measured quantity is 0.8 angstrom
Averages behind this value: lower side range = 5.8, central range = 5.64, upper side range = 5.94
